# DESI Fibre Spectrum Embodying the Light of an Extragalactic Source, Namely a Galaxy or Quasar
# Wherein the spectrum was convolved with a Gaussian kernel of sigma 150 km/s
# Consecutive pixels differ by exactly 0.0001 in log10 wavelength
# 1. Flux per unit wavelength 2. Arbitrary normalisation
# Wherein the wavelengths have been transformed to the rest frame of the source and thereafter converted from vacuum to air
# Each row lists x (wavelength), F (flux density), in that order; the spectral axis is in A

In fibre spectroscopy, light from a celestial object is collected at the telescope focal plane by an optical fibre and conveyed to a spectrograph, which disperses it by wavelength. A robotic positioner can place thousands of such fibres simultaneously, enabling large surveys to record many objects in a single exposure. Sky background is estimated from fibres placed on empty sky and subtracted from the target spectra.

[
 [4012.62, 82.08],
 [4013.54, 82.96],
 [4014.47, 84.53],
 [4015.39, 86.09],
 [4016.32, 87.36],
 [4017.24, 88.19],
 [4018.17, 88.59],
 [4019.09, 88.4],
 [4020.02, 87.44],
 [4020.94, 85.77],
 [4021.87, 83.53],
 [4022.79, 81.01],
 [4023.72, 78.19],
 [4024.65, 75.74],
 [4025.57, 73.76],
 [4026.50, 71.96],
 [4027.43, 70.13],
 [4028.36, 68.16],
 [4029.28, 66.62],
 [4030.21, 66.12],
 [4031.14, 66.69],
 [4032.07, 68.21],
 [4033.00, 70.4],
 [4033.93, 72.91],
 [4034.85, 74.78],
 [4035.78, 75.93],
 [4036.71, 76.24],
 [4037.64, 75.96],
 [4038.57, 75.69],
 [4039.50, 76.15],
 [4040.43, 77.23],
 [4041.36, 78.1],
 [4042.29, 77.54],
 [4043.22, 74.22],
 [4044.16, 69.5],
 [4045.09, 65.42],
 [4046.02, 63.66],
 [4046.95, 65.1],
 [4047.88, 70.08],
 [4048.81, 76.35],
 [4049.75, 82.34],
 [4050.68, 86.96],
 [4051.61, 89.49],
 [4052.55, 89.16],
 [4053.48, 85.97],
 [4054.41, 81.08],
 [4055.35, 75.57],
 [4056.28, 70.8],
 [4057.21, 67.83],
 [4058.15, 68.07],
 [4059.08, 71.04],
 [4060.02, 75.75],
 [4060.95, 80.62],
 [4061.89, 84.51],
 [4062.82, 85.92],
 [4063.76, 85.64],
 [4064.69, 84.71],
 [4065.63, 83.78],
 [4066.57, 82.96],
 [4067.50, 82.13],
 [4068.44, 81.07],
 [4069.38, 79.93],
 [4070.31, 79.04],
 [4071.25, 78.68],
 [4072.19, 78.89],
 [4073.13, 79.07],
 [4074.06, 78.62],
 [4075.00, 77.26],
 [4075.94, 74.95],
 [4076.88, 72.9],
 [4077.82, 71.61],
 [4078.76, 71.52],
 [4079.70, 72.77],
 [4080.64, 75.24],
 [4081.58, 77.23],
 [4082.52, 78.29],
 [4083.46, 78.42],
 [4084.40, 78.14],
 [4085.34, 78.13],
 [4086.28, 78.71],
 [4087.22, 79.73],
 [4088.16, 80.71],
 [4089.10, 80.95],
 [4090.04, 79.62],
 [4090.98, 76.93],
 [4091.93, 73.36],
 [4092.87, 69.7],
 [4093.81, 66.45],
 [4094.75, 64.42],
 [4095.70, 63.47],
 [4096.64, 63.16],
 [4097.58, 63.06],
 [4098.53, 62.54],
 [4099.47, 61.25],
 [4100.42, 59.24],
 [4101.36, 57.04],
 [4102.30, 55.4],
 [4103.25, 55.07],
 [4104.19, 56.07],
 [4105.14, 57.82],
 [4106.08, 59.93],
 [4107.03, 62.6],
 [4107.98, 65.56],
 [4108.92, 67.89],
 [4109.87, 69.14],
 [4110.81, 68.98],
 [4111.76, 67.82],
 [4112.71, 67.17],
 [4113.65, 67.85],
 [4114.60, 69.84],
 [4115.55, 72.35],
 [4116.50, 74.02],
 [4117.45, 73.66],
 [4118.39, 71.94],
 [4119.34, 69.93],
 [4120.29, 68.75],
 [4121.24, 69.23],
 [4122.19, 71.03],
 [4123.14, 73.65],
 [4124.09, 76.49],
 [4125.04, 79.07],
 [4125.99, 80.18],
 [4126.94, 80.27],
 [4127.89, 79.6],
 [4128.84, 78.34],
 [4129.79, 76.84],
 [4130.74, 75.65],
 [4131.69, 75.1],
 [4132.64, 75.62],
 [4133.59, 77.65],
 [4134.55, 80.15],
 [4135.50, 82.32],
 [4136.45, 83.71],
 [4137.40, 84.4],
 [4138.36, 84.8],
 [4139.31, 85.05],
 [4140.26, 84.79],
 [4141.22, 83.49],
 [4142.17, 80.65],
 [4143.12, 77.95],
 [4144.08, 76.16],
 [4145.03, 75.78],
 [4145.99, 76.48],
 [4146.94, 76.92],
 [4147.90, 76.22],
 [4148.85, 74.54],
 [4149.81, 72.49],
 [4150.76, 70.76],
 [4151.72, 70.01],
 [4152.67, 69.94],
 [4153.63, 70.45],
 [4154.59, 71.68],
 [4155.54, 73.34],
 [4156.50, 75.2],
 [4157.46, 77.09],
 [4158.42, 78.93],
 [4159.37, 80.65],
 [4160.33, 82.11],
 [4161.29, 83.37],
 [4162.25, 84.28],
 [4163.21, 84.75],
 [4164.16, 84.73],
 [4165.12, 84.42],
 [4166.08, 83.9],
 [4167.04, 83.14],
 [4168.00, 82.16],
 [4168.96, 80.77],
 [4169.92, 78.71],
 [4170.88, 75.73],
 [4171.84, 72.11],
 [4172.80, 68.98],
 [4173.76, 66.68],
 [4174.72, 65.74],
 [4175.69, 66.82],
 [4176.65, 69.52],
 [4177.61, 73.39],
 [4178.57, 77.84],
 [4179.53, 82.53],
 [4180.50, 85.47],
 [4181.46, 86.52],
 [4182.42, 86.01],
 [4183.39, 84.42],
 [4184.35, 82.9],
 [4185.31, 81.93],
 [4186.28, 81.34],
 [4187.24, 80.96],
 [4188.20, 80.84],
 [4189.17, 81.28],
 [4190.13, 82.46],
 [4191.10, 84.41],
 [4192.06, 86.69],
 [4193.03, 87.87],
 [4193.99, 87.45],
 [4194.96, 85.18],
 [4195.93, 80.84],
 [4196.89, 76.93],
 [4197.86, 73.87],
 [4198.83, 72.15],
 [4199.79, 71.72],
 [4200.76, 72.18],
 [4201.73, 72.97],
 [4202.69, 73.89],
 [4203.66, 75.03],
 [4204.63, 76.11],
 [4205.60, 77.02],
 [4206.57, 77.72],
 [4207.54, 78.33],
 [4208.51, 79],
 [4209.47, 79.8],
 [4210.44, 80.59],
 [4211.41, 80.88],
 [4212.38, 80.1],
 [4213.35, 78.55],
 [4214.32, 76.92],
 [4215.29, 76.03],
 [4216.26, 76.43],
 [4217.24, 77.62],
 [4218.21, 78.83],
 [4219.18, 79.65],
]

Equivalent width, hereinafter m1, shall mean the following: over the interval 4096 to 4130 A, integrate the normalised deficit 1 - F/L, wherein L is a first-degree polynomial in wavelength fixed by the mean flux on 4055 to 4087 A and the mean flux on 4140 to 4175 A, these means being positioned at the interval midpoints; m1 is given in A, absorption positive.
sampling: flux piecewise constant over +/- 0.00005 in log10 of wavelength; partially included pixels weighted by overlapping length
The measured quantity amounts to 4.12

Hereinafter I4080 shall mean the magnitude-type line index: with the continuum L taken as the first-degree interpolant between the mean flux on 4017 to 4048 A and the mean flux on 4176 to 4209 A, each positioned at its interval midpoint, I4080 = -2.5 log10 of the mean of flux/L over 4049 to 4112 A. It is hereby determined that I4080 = 0.04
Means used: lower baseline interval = 74.9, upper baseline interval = 79.6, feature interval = 73.8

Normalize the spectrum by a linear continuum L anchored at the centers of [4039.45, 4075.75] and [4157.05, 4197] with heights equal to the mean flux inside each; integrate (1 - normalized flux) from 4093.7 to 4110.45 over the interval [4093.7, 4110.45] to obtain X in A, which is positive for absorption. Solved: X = 3.7 A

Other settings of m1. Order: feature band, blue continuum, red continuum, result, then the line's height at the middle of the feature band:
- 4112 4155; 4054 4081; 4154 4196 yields 1.7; 79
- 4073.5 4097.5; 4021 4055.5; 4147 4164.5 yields 0.5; 75.7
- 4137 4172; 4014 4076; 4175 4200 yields 0.5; 79.8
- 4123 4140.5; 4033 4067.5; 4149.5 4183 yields -0.6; 77.2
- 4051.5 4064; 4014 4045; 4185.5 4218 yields -0.3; 77.2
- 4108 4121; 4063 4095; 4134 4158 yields 1.3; 77.4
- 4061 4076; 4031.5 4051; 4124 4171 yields -1.2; 75.1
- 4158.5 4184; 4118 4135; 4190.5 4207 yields -0.6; 77.3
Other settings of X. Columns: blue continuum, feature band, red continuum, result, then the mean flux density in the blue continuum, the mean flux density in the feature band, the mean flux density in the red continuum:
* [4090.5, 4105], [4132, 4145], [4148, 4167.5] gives -1.4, 63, 81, 77.8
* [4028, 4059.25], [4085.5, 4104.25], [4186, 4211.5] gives 2.0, 74.2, 67.8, 79.1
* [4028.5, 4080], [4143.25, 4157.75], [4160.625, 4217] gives 0.8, 76.2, 73.8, 79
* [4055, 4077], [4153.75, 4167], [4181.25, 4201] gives 0.1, 78.4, 80.2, 81.4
